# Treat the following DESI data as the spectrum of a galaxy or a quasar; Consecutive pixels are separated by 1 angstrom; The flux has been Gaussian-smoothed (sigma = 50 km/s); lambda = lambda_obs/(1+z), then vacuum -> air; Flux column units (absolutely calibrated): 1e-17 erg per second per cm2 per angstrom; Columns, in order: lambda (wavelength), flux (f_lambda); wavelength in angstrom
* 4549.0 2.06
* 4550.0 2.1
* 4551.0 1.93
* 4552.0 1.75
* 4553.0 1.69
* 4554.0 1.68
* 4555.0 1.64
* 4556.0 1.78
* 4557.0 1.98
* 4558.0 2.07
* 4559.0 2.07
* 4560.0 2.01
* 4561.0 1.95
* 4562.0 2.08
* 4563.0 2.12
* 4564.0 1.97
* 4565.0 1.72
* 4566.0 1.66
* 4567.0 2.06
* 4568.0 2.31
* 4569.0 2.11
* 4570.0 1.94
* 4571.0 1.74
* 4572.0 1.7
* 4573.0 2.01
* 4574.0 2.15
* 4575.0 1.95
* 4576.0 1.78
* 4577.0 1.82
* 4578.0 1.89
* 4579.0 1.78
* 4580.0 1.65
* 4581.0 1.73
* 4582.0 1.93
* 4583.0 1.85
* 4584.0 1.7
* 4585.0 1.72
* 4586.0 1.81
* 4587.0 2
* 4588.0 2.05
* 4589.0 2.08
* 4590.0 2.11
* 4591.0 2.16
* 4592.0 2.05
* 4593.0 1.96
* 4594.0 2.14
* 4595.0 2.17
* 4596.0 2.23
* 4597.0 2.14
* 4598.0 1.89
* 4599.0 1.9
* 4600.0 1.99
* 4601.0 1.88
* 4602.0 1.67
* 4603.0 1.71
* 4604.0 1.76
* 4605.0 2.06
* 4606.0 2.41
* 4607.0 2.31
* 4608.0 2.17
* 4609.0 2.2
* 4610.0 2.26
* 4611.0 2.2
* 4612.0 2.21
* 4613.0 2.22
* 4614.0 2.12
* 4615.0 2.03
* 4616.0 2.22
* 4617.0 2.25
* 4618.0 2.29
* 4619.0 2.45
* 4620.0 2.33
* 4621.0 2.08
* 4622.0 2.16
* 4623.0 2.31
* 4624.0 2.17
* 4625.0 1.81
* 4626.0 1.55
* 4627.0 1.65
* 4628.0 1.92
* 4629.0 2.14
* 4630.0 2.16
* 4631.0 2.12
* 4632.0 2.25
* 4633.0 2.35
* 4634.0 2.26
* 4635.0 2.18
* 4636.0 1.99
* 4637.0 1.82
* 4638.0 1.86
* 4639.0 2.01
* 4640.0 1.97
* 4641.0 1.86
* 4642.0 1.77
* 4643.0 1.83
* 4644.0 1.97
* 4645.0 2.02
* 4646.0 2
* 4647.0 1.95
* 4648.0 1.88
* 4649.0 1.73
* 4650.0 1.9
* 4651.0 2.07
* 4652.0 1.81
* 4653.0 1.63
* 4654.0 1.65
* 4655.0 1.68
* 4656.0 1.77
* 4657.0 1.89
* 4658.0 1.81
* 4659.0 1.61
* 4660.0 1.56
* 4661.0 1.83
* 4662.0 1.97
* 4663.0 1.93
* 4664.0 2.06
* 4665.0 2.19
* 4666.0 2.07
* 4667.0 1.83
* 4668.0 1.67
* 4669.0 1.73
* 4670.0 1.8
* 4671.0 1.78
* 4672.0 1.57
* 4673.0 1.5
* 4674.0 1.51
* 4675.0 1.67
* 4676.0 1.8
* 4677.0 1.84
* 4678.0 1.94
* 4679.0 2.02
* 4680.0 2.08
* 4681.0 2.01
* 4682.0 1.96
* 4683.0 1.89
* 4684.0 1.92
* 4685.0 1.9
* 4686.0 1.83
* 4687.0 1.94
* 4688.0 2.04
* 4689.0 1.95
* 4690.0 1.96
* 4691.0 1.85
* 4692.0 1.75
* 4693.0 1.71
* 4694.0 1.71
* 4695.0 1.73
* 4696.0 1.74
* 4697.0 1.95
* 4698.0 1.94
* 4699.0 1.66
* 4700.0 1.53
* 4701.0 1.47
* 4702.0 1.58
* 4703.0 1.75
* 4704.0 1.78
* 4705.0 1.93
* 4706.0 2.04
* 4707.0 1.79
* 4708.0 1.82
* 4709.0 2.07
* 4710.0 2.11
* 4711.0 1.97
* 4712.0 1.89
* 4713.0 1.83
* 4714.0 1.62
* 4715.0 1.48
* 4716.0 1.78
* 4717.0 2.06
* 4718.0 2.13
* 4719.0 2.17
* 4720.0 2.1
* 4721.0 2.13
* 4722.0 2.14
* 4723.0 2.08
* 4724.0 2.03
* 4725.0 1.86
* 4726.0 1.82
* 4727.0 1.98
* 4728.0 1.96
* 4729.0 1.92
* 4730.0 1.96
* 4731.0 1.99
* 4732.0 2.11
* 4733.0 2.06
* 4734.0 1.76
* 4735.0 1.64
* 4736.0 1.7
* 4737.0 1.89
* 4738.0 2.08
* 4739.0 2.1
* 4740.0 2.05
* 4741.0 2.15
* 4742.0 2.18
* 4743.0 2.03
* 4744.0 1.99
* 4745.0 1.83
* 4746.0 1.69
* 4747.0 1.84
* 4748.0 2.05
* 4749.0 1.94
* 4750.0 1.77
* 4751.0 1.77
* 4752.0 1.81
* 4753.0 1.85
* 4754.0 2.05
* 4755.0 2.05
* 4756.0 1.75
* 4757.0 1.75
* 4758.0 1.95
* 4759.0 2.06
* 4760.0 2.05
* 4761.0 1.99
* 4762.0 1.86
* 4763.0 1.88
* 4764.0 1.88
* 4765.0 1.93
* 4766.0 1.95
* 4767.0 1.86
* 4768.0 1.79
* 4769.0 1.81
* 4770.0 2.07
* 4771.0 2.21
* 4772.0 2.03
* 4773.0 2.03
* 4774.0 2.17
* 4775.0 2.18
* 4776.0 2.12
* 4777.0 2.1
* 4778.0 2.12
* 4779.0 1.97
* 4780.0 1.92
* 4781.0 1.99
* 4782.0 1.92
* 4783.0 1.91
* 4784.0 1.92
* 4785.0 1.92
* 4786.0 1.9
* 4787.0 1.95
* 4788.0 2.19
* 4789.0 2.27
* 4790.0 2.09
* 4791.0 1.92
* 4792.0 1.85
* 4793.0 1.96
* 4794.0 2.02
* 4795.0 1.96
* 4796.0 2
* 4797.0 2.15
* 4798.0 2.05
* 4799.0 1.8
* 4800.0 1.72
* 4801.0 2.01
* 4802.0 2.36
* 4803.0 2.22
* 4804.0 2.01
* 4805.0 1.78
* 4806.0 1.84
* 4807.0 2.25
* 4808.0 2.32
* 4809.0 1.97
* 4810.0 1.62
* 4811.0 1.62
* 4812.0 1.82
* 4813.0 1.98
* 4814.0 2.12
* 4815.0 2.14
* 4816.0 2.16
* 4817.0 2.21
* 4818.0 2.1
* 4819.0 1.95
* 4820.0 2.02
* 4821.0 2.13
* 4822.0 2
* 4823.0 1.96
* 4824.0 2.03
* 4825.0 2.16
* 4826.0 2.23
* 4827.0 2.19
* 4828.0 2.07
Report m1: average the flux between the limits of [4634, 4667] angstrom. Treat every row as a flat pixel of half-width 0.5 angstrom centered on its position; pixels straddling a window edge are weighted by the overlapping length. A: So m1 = 1.89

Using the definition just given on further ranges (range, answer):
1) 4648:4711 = 1.83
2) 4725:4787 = 1.95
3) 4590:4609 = 2.04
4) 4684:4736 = 1.88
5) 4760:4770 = 1.9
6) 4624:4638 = 2.02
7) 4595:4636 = 2.1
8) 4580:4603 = 1.95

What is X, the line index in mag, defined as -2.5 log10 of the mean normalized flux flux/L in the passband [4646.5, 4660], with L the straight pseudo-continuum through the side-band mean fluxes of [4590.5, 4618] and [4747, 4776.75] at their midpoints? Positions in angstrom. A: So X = 0.15 mag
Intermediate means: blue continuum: 2.09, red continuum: 1.95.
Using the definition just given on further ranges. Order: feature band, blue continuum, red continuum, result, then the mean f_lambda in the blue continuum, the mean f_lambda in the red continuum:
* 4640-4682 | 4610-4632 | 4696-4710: 0.073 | 2.12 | 1.8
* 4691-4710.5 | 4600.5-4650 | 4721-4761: 0.107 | 2.05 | 1.94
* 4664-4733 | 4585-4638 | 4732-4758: 0.054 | 2.08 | 1.92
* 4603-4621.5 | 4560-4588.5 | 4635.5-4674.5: -0.170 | 1.9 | 1.83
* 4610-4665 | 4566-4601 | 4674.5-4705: -0.056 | 1.95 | 1.83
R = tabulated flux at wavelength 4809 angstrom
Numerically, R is 1.97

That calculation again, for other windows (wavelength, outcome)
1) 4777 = 2.1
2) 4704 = 1.78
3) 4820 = 2.02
